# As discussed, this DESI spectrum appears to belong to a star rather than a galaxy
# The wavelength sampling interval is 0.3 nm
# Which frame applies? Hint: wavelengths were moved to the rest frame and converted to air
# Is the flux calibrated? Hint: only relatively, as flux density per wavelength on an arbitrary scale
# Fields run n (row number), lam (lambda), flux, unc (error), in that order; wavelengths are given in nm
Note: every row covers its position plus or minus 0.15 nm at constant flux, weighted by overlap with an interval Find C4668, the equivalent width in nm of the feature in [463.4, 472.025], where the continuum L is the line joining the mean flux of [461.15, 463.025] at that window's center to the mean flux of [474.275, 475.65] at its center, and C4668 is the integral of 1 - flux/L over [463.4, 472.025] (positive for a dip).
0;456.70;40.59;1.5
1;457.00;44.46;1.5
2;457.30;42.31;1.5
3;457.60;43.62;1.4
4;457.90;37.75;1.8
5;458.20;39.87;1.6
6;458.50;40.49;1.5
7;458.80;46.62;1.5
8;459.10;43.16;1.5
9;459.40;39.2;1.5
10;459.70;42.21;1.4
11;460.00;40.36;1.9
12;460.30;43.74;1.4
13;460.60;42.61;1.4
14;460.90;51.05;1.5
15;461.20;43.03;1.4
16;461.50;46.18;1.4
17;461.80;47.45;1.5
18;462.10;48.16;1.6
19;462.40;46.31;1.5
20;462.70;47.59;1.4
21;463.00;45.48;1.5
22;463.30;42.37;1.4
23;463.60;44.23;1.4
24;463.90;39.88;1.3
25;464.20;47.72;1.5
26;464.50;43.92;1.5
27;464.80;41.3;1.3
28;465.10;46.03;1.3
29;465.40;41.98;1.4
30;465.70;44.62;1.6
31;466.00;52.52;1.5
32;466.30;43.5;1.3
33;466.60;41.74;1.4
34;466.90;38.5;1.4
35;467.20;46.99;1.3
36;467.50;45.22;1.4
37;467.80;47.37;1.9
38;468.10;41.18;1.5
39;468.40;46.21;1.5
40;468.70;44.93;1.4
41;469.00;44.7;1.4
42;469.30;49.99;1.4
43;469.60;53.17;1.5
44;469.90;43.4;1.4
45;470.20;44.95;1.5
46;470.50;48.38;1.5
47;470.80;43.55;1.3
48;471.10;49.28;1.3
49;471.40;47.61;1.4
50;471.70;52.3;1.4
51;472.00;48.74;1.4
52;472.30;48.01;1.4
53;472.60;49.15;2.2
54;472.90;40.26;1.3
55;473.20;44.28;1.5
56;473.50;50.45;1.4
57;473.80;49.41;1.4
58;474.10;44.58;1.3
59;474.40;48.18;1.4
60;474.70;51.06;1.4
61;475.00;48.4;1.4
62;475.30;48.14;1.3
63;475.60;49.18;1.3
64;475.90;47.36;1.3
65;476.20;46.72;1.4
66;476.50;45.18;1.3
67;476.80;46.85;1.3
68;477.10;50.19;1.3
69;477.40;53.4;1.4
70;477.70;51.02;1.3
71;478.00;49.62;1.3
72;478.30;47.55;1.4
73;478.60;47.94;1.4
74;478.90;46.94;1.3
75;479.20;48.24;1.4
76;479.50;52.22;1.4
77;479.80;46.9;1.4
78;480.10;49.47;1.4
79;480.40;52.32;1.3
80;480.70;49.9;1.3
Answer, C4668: 0.369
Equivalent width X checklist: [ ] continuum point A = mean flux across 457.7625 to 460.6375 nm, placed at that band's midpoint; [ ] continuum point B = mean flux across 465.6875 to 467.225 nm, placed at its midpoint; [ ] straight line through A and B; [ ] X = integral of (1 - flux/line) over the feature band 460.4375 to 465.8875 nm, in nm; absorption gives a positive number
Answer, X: -0.242 nm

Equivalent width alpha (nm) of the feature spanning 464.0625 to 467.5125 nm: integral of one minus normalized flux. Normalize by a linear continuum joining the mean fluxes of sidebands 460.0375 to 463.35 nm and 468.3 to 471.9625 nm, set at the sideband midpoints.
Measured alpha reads 0.16 nm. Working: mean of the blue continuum 45.7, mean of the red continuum 47.4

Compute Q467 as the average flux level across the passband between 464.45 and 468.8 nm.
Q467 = 44.4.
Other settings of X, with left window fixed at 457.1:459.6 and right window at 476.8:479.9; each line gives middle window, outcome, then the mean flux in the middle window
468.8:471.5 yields -0.06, 47.2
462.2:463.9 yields -0.05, 44.8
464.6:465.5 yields 0.02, 43.2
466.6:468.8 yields 0.05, 44.2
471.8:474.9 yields -0.01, 47.5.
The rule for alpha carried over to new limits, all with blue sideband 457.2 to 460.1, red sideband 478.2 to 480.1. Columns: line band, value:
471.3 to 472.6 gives -0.091 nm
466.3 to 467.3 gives 0.044 nm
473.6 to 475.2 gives -0.053 nm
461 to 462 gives -0.081 nm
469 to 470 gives -0.073 nm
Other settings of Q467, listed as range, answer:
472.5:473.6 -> 45.7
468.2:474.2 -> 47.1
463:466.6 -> 44.3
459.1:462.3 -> 44.4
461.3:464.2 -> 45.4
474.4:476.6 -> 48.1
